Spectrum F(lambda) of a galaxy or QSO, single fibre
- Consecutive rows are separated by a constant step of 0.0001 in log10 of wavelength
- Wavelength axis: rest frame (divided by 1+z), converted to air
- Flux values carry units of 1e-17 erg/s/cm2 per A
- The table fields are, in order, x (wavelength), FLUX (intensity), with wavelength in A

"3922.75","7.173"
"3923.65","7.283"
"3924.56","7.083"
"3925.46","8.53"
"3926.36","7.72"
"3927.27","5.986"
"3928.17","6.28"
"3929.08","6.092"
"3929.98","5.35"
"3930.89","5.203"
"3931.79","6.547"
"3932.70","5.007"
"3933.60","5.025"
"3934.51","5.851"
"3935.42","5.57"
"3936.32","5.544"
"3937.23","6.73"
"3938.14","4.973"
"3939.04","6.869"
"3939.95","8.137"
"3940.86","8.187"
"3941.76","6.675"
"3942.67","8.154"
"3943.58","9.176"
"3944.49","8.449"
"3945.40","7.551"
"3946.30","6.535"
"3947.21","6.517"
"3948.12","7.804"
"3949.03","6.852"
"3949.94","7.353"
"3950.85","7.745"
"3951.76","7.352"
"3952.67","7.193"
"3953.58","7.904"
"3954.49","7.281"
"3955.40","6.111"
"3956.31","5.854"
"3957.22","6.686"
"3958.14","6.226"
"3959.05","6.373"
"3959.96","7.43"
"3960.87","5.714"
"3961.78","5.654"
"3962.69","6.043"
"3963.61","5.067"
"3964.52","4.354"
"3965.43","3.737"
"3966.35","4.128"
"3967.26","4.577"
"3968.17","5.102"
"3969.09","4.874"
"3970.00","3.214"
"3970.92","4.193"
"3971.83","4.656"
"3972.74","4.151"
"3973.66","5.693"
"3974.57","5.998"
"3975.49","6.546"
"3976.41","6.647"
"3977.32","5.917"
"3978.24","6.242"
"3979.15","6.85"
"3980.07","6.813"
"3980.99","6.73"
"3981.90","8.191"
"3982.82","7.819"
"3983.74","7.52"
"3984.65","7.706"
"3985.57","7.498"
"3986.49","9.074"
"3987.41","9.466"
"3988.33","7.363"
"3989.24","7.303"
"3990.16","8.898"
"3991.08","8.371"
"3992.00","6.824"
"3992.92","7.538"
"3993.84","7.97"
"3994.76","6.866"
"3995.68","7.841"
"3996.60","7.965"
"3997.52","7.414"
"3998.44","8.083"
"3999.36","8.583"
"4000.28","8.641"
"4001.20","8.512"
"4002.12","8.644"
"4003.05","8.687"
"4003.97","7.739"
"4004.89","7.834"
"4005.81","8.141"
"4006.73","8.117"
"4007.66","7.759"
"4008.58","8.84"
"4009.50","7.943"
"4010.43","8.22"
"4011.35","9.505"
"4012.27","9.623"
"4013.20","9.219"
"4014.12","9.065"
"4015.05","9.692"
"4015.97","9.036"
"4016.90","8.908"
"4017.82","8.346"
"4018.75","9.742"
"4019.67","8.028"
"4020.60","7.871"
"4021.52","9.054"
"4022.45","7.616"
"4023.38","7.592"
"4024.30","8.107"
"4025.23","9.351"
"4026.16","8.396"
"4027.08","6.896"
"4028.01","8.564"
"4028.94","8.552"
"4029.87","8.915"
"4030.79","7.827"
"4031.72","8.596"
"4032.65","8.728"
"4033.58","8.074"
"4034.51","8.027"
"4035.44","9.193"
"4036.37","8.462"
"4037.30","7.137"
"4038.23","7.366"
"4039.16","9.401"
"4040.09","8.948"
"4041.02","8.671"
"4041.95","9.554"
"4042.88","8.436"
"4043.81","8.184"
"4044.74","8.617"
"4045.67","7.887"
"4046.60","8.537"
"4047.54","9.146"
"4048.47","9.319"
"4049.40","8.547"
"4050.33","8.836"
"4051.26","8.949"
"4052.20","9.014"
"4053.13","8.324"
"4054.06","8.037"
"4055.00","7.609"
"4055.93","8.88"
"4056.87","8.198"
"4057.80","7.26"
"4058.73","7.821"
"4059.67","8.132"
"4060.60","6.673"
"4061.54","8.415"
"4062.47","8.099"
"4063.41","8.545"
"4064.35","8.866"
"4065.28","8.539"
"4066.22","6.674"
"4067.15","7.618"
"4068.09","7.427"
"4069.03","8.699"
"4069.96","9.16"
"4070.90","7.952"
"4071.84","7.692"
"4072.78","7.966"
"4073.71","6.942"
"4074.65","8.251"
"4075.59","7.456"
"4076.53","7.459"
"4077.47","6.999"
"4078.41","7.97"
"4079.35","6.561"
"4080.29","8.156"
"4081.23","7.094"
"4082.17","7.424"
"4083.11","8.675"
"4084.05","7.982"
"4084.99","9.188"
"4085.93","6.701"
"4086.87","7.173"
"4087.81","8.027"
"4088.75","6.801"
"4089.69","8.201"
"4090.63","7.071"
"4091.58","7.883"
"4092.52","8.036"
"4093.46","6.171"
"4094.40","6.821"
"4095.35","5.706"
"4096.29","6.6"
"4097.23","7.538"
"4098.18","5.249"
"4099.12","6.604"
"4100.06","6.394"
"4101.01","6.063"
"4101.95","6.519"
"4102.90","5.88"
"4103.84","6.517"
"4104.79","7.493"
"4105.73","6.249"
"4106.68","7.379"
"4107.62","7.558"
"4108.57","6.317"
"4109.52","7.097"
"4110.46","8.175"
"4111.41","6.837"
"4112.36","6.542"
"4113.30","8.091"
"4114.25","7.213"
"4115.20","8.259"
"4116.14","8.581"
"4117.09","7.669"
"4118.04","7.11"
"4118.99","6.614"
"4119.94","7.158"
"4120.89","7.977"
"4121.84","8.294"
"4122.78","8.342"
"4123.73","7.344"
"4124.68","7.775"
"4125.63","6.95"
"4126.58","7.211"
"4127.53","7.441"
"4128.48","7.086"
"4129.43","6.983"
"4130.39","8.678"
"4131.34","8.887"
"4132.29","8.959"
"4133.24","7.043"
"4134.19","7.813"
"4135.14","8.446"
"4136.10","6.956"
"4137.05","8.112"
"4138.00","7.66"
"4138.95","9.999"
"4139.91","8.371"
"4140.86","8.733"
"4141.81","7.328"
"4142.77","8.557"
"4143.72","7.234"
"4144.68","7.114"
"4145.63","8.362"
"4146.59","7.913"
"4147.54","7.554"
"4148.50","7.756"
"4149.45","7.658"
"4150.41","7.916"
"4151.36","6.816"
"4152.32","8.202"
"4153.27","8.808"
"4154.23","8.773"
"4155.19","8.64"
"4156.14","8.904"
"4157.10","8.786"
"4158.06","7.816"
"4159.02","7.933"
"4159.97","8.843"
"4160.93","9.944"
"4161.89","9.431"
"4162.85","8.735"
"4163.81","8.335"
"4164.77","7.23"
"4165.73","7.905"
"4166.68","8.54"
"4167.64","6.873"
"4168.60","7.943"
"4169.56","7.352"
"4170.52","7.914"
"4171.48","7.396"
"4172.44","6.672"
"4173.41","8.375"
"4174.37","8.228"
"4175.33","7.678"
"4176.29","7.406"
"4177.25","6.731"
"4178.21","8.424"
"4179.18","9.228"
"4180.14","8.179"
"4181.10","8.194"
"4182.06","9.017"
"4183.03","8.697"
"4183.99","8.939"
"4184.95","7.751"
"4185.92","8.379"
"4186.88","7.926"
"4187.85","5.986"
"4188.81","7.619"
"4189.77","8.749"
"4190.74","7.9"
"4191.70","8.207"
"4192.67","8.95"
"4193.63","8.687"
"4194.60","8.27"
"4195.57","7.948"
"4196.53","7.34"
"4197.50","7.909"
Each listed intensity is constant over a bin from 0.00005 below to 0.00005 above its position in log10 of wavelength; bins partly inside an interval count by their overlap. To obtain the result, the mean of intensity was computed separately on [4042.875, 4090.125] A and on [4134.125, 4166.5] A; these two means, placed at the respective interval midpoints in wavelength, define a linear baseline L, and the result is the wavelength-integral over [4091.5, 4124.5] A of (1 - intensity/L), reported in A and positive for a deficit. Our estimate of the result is 4.1 A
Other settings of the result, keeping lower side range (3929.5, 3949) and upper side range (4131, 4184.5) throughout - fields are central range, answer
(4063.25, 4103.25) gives 1.13 A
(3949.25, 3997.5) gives 2.37 A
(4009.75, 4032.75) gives -4.45 A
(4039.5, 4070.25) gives -3.78 A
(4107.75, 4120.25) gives 0.75 A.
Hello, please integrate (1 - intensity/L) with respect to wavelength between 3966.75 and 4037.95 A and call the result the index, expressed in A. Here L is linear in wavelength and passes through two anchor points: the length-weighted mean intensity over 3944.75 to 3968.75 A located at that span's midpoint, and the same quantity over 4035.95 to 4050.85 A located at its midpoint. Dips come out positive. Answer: -1.8 A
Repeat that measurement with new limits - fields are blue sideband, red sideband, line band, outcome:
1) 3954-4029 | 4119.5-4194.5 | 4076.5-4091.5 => 0.2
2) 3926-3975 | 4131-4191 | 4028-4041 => -2.8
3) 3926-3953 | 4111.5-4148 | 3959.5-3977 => 4.4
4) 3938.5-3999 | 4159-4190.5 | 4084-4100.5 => 1.0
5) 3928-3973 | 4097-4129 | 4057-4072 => -2.4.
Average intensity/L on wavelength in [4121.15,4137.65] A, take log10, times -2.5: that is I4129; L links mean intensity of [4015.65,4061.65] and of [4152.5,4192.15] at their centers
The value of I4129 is 0.060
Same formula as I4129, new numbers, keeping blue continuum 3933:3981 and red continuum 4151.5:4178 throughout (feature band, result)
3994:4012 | -0.23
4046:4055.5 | -0.21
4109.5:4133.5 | 0.01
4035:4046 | -0.21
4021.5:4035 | -0.20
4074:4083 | -0.03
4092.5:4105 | 0.16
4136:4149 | -0.01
